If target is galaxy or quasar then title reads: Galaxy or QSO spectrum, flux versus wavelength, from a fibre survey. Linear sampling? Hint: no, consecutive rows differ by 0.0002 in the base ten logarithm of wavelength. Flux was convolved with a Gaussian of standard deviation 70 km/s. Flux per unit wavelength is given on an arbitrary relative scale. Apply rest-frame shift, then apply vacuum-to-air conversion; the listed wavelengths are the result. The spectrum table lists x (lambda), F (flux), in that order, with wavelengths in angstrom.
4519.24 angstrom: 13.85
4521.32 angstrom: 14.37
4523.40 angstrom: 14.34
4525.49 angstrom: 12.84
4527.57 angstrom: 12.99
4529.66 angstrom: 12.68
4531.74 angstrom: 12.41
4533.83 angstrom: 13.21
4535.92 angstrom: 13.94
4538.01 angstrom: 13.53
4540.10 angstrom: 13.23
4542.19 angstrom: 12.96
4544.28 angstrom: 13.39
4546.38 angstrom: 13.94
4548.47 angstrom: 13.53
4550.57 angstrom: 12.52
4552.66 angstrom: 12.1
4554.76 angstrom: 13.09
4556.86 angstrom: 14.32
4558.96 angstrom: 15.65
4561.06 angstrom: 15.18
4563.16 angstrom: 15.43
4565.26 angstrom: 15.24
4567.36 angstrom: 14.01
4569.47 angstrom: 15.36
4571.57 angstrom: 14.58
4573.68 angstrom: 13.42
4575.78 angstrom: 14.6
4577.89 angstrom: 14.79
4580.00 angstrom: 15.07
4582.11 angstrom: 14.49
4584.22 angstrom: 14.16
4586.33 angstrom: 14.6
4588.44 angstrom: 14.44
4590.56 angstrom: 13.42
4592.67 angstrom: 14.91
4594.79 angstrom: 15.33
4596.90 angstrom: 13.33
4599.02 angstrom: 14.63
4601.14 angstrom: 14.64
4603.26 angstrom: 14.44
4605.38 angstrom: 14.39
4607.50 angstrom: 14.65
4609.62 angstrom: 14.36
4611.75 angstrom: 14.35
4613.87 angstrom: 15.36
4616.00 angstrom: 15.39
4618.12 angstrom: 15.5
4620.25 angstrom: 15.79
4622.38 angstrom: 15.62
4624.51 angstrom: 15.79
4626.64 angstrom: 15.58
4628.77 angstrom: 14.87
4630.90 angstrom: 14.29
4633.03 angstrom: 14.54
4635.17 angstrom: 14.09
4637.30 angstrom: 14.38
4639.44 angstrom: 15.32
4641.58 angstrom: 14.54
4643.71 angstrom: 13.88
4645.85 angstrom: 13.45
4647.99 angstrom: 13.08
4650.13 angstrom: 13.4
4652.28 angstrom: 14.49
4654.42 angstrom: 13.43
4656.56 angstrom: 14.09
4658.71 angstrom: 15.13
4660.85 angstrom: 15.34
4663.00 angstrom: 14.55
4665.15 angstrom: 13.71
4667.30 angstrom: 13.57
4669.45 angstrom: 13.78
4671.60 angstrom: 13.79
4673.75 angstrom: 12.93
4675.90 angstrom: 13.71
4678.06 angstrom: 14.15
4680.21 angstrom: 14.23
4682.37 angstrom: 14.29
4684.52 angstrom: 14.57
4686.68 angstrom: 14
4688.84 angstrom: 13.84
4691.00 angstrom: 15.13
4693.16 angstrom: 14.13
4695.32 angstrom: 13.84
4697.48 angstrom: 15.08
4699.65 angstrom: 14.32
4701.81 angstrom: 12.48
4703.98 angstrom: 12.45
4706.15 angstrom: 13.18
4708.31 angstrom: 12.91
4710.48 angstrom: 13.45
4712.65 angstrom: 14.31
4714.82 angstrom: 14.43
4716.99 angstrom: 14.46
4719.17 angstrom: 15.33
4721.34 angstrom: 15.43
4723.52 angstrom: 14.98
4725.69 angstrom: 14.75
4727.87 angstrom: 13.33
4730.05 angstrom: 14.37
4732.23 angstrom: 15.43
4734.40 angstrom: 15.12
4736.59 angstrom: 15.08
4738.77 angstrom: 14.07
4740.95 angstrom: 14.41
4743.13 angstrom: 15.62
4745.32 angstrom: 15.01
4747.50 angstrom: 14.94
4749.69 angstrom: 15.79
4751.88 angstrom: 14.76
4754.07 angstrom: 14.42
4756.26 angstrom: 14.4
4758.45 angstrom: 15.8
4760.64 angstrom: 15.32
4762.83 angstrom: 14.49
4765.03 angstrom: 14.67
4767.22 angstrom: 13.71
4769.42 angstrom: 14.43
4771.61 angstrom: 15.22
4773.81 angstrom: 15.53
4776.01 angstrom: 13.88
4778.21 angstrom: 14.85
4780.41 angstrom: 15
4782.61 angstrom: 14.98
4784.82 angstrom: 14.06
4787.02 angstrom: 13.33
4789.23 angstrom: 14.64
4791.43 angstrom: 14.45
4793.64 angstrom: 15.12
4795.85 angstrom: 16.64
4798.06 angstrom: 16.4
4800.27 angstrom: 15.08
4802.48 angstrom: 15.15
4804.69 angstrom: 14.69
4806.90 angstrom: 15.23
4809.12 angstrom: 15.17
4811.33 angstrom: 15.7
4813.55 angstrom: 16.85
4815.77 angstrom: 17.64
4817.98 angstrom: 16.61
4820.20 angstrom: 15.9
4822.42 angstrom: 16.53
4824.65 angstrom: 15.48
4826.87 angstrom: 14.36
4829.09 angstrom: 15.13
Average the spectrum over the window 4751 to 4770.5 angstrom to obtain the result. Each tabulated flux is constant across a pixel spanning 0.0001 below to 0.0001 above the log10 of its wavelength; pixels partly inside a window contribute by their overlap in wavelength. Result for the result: 14.7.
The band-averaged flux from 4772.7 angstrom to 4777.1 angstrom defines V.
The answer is 14.7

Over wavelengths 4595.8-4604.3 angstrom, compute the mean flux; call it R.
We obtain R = 14.3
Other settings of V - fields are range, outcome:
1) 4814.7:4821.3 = 16.7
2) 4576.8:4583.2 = 14.8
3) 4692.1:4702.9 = 14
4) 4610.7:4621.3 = 15.3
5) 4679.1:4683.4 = 14.3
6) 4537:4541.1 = 13.4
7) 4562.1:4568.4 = 14.9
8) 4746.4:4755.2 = 15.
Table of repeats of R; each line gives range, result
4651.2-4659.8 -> 14.3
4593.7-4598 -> 14.3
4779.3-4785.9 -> 14.7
